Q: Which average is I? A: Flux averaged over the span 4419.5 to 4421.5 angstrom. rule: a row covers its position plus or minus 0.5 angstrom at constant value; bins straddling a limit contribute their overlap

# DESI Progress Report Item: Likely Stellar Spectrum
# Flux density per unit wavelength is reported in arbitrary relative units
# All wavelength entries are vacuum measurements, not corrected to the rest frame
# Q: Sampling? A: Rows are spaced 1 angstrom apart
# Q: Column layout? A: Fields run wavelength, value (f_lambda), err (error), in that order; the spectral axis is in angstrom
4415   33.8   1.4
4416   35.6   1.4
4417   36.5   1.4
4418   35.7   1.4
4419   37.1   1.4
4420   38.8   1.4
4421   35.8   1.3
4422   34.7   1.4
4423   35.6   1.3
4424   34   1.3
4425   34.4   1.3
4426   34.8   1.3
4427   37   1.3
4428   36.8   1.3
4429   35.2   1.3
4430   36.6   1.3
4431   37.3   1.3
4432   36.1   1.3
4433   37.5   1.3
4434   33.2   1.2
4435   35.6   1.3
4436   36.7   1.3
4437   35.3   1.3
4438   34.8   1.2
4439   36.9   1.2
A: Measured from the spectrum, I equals 37.3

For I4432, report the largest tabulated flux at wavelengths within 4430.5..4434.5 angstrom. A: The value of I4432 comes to 37.5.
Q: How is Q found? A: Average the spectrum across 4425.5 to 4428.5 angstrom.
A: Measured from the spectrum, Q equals 36.2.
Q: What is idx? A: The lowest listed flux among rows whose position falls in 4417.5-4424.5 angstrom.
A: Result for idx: 34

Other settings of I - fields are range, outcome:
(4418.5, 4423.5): 36.4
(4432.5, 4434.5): 35.4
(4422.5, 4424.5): 34.8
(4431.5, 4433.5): 36.8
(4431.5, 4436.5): 35.8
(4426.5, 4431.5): 36.6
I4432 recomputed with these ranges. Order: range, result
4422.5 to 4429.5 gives 37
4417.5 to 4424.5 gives 38.8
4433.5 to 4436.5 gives 36.7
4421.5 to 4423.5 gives 35.6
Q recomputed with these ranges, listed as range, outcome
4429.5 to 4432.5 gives 36.7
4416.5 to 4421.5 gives 36.8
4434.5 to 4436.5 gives 36.2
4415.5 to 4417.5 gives 36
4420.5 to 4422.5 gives 35.2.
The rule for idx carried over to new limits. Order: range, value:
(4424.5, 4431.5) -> 34.4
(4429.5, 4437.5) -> 33.2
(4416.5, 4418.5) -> 35.7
